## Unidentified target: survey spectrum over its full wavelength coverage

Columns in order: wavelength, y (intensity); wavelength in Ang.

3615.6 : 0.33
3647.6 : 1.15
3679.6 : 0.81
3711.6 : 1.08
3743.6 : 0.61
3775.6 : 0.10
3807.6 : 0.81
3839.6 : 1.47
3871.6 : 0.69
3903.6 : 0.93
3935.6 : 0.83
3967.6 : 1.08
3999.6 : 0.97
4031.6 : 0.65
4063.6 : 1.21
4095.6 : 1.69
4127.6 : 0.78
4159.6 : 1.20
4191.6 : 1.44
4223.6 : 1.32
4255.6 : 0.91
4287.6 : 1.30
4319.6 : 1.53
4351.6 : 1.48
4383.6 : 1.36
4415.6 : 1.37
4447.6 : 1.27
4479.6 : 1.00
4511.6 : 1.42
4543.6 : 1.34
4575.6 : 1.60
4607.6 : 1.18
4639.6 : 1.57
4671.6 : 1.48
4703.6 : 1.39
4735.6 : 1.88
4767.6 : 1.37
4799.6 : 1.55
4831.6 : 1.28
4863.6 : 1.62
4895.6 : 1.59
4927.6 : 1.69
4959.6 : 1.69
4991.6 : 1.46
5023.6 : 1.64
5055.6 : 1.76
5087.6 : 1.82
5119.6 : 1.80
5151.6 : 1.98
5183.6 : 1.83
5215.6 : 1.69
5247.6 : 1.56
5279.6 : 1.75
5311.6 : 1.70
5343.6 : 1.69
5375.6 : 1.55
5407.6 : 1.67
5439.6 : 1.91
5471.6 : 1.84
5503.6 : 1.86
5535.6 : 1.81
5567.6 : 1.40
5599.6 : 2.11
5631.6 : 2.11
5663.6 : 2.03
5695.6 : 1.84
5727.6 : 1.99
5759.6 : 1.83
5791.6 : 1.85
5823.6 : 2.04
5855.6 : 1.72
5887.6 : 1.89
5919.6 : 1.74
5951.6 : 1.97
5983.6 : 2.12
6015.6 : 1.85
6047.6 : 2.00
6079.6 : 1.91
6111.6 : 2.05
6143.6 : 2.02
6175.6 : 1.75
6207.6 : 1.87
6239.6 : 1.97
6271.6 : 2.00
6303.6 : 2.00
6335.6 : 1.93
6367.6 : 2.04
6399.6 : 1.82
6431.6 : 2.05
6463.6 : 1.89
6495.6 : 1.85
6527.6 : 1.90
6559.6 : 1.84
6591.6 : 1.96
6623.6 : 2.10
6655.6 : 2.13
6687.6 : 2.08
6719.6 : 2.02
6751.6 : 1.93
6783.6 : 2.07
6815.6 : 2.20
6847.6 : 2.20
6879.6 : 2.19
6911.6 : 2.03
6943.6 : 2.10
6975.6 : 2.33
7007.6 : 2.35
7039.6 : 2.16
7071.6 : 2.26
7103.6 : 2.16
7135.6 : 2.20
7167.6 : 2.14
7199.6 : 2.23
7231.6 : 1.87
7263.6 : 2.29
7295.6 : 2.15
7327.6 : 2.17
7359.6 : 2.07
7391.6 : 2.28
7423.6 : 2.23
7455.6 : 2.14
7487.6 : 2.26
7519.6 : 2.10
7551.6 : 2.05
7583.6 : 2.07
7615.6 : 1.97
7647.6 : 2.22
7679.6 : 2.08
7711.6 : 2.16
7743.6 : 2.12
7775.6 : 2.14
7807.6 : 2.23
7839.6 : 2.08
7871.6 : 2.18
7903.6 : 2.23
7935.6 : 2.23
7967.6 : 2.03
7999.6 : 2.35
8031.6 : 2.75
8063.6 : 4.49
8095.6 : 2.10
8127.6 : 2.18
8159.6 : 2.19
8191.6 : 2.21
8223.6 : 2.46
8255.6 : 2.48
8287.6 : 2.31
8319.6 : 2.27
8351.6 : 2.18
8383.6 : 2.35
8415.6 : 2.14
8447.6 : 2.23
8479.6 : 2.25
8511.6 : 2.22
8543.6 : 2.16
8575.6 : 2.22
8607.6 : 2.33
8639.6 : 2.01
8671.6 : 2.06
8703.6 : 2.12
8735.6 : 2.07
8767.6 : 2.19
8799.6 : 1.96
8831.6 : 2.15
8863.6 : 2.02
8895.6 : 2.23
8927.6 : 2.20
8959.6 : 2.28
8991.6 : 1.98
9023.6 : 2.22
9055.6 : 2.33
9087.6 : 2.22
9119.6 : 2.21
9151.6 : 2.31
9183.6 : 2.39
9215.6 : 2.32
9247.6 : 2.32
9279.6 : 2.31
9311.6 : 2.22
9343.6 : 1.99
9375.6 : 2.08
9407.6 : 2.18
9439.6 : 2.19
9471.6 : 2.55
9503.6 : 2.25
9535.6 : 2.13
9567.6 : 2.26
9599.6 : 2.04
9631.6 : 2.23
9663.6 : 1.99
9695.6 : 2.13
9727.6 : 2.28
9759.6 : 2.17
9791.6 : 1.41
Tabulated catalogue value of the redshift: 0.226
